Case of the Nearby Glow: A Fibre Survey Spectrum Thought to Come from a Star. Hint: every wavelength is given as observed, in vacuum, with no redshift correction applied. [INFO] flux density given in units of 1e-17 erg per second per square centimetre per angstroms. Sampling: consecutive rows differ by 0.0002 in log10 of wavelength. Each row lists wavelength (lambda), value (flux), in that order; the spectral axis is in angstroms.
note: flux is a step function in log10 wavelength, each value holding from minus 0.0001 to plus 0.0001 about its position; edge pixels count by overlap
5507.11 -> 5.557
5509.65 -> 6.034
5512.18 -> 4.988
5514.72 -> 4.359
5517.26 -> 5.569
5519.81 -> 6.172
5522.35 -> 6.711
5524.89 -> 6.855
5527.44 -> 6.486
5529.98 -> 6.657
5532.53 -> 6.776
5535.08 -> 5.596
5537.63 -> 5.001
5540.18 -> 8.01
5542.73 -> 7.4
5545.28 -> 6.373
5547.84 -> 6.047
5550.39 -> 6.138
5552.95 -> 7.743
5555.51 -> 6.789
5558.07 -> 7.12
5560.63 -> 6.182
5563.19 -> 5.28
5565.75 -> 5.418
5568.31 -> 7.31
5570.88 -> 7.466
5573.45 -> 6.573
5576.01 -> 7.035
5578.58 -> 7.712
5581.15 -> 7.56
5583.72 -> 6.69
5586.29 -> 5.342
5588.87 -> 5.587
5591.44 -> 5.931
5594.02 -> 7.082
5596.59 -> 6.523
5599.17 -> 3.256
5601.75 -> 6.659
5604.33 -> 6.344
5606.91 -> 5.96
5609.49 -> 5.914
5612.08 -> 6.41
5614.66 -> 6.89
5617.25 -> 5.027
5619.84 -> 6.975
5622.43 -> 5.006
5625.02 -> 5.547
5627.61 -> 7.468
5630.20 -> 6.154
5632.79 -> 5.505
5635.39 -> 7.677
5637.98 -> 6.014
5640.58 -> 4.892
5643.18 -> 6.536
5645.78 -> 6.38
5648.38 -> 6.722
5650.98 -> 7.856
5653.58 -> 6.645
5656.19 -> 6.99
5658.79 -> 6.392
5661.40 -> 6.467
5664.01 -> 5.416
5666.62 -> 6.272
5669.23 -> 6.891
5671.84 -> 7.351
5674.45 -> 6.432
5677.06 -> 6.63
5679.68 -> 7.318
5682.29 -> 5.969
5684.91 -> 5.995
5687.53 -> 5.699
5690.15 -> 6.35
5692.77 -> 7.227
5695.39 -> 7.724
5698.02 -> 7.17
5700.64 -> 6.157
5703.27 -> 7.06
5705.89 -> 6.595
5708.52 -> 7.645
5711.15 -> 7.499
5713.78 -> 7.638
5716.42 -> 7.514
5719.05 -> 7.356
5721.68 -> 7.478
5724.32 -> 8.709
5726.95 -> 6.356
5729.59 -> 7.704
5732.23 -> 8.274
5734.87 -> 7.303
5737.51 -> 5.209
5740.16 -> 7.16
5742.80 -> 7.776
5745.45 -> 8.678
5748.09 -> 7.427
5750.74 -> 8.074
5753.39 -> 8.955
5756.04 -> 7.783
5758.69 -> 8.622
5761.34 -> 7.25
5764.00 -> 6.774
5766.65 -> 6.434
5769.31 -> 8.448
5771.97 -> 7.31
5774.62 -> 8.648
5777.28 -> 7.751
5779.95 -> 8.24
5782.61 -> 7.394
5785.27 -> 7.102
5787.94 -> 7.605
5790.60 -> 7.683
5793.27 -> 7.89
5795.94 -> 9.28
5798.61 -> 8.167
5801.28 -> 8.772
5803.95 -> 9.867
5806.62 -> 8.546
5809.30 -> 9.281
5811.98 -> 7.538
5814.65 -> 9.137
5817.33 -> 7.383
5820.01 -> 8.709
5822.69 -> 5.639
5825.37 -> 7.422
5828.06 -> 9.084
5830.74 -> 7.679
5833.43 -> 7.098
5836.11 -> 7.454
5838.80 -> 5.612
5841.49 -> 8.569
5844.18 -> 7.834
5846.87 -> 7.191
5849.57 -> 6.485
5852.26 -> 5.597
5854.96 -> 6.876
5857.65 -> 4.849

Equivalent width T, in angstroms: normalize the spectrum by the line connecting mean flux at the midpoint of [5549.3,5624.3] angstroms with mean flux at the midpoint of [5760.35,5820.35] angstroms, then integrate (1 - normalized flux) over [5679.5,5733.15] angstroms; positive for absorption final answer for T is 1.8 angstroms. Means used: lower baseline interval 6.33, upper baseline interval 8.05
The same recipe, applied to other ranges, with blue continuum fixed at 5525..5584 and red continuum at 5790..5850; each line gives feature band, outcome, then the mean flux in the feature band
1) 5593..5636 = 5.3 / 6.11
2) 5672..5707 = 3.1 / 6.67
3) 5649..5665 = 1.1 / 6.65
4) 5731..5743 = 0.8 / 7.08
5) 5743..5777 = -0.9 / 7.86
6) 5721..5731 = -0.1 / 7.57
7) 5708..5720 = -0.1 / 7.53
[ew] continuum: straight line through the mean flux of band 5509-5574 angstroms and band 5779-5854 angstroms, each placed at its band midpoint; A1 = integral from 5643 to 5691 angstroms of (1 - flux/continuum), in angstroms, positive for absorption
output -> 3.1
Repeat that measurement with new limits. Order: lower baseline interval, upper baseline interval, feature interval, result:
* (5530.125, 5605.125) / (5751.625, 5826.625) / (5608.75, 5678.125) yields 5.8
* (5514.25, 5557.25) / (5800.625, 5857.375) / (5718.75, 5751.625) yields -1.1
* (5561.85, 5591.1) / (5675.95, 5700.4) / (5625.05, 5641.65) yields 0.9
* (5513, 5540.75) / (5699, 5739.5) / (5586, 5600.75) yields 1.9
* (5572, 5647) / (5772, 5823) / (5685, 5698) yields 0.7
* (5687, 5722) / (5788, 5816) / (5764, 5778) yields 0.8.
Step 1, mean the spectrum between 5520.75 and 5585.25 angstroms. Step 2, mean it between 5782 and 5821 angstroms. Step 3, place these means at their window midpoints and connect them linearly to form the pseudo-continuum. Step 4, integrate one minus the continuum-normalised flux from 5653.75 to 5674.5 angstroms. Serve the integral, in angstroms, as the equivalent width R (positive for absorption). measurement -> 2.4 angstroms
